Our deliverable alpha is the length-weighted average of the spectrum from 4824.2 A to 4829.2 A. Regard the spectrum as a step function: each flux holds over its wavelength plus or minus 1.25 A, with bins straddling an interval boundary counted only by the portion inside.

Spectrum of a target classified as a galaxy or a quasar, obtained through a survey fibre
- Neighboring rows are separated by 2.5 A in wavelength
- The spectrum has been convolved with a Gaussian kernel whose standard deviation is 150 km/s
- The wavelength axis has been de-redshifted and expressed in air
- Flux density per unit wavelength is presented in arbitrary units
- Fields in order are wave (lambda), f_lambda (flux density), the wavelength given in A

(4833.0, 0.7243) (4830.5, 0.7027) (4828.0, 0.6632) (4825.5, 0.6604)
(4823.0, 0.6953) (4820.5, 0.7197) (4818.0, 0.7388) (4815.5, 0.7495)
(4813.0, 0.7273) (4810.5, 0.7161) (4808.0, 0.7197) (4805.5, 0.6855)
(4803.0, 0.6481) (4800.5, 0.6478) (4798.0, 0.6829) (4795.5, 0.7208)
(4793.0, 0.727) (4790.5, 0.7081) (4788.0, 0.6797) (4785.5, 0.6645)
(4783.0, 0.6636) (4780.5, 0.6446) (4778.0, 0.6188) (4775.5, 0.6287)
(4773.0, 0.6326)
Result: 0.662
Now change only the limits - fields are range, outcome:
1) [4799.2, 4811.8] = 0.684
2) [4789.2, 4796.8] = 0.718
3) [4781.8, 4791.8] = 0.679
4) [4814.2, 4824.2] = 0.726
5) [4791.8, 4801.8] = 0.694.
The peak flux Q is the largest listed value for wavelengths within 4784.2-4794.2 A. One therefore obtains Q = 0.727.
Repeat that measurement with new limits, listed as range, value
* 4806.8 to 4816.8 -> 0.7495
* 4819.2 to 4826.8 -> 0.7197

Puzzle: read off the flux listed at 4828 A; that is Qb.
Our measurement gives 0.6632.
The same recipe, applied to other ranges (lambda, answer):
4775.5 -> 0.6287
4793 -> 0.727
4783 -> 0.6636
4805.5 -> 0.6855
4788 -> 0.6797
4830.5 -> 0.7027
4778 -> 0.6188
